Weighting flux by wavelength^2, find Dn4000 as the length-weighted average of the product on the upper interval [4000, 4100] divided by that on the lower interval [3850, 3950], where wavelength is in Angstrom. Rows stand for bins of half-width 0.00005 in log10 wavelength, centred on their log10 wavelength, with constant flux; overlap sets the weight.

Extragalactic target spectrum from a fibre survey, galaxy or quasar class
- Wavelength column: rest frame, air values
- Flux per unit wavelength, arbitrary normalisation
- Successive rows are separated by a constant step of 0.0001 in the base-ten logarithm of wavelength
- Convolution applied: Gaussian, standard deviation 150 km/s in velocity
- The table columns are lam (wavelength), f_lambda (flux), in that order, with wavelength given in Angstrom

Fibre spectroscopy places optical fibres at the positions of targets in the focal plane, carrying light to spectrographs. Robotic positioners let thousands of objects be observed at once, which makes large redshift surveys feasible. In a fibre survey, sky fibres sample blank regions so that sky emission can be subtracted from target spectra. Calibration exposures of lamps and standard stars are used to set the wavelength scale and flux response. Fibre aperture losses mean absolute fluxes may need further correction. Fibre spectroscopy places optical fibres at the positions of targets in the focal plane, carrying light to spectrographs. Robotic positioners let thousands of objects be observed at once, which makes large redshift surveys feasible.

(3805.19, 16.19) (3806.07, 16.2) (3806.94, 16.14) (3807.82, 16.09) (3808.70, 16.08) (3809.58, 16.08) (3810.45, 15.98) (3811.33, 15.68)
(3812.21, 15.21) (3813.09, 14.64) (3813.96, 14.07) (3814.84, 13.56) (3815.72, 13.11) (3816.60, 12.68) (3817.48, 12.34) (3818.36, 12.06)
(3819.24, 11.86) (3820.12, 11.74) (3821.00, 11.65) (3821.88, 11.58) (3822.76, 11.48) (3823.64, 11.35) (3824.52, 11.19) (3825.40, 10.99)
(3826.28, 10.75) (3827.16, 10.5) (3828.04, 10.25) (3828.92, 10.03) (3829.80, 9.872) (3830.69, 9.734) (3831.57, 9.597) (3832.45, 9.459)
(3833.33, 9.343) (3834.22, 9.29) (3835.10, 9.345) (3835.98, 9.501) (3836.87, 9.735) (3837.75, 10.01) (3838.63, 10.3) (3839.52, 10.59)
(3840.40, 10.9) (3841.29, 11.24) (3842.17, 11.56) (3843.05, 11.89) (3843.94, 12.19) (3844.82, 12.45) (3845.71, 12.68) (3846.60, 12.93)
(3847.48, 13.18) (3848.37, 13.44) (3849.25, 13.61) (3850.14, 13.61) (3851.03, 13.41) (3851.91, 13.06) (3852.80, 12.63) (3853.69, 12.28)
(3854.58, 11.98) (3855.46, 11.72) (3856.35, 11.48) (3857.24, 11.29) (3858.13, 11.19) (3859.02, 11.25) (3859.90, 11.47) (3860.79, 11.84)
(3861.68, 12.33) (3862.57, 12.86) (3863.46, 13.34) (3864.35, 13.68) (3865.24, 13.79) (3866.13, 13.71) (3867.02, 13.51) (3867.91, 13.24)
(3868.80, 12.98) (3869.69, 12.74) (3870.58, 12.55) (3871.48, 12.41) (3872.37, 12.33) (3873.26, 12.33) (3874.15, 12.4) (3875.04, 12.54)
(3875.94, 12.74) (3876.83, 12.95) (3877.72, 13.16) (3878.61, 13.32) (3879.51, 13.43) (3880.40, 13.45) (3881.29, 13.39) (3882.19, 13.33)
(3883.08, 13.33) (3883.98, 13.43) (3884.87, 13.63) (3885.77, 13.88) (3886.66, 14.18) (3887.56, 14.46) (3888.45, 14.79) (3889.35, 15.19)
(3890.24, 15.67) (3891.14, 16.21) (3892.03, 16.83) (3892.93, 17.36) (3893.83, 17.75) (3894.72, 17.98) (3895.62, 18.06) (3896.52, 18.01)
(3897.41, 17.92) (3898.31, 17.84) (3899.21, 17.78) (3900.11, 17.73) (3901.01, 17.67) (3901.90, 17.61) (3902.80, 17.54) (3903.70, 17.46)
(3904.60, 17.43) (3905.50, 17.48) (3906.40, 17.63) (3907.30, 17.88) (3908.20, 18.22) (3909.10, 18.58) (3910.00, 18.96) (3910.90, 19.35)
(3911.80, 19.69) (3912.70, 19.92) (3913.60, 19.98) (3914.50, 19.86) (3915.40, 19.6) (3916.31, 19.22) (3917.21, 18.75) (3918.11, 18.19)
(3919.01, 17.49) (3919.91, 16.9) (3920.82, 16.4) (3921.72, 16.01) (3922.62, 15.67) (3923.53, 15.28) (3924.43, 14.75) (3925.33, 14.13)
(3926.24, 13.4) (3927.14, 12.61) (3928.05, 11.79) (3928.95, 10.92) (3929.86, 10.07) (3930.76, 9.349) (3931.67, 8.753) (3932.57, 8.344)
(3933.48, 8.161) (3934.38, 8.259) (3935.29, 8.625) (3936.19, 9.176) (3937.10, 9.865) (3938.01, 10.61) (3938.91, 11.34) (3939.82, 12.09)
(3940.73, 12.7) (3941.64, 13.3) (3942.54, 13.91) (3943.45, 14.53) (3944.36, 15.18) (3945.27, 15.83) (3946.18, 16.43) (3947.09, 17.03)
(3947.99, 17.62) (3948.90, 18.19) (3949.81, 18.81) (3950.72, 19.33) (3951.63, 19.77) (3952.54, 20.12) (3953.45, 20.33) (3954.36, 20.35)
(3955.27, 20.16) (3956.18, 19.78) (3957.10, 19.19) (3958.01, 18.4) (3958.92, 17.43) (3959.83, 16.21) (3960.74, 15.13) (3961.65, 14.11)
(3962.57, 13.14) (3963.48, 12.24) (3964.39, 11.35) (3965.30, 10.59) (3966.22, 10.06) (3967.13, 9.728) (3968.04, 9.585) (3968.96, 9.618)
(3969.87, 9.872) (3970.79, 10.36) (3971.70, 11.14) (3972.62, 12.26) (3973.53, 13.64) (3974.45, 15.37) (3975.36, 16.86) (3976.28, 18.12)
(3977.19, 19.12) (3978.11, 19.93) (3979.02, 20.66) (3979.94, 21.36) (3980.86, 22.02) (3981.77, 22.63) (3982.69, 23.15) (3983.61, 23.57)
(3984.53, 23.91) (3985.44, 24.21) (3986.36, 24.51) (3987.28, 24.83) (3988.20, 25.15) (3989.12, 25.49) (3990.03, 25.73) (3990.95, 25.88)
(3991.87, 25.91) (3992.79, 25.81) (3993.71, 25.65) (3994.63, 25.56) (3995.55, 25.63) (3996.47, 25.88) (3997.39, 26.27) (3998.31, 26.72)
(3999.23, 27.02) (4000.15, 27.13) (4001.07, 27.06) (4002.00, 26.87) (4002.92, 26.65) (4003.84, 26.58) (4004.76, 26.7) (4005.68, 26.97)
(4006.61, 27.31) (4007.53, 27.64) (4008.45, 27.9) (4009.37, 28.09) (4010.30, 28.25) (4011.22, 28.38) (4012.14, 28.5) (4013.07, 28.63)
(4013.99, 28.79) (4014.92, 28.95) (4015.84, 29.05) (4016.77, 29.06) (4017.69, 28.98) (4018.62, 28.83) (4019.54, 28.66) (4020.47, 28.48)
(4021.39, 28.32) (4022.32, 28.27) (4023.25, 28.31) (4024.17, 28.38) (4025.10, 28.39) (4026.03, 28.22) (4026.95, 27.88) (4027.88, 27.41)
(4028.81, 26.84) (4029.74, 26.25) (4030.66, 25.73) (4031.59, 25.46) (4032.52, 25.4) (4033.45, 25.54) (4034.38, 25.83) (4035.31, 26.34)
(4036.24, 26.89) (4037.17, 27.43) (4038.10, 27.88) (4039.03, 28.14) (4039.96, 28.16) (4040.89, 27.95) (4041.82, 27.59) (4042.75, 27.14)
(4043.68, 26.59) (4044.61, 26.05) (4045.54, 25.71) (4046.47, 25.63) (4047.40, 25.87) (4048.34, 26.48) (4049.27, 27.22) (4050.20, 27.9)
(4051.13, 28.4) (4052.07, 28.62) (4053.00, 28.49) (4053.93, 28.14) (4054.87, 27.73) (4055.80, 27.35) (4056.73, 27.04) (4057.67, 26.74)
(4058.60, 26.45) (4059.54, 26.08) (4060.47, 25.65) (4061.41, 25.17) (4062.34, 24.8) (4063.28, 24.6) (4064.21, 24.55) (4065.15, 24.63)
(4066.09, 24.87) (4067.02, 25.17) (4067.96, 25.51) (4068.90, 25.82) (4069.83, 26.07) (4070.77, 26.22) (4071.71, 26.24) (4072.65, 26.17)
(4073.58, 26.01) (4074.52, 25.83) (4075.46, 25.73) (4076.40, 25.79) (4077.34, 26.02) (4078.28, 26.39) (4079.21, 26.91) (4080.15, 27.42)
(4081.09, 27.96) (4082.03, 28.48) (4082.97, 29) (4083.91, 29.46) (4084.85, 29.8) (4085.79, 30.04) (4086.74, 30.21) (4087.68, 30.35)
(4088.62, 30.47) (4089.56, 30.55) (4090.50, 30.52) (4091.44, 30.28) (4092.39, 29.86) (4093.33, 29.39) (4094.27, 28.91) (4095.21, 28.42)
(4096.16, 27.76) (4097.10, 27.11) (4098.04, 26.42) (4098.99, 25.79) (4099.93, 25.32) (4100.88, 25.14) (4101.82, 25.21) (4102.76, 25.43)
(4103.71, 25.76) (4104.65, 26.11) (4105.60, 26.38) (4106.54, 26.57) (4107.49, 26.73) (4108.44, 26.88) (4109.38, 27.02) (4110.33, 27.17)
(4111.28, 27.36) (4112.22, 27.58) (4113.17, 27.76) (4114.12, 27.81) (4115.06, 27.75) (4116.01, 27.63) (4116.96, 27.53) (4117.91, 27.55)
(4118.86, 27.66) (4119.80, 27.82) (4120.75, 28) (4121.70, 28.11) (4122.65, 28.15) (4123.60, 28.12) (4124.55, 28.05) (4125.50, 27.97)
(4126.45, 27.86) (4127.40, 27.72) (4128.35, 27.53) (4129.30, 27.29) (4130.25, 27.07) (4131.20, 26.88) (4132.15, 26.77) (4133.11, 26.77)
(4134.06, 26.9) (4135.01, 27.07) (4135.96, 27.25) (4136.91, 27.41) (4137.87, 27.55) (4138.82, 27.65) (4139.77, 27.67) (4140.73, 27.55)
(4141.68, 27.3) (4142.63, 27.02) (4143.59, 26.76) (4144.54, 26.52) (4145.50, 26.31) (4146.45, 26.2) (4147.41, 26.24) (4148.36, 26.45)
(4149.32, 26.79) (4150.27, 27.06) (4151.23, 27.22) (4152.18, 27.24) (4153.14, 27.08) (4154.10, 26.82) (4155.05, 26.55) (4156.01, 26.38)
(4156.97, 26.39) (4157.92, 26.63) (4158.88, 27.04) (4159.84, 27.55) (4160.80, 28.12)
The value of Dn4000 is 2.0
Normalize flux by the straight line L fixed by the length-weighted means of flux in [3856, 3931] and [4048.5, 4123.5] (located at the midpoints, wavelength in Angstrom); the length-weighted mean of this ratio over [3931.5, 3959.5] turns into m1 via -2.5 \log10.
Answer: 0.227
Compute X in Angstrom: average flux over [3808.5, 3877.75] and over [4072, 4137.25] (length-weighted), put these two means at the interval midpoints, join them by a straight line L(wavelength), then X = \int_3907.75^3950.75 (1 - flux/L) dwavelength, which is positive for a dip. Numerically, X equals 5.8 Angstrom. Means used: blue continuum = 12.1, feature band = 14.8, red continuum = 27.6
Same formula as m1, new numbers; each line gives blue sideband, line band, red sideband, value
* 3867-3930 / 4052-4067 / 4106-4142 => -0.092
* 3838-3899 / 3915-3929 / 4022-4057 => 0.122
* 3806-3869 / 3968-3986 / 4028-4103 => 0.212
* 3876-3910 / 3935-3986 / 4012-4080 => 0.294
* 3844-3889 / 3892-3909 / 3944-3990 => -0.219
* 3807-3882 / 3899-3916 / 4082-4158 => -0.170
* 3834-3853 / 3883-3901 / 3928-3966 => -0.245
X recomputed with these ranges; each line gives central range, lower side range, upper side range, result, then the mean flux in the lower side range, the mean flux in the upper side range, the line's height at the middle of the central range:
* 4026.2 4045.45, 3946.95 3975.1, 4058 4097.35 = -3.3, 15.2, 27.3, 23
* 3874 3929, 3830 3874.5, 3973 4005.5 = -0.2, 11.9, 23.8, 16.2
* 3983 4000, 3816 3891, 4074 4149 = -4.2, 12.2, 27.5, 20.4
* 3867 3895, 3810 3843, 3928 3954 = -3.4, 11.4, 13.5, 12.4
